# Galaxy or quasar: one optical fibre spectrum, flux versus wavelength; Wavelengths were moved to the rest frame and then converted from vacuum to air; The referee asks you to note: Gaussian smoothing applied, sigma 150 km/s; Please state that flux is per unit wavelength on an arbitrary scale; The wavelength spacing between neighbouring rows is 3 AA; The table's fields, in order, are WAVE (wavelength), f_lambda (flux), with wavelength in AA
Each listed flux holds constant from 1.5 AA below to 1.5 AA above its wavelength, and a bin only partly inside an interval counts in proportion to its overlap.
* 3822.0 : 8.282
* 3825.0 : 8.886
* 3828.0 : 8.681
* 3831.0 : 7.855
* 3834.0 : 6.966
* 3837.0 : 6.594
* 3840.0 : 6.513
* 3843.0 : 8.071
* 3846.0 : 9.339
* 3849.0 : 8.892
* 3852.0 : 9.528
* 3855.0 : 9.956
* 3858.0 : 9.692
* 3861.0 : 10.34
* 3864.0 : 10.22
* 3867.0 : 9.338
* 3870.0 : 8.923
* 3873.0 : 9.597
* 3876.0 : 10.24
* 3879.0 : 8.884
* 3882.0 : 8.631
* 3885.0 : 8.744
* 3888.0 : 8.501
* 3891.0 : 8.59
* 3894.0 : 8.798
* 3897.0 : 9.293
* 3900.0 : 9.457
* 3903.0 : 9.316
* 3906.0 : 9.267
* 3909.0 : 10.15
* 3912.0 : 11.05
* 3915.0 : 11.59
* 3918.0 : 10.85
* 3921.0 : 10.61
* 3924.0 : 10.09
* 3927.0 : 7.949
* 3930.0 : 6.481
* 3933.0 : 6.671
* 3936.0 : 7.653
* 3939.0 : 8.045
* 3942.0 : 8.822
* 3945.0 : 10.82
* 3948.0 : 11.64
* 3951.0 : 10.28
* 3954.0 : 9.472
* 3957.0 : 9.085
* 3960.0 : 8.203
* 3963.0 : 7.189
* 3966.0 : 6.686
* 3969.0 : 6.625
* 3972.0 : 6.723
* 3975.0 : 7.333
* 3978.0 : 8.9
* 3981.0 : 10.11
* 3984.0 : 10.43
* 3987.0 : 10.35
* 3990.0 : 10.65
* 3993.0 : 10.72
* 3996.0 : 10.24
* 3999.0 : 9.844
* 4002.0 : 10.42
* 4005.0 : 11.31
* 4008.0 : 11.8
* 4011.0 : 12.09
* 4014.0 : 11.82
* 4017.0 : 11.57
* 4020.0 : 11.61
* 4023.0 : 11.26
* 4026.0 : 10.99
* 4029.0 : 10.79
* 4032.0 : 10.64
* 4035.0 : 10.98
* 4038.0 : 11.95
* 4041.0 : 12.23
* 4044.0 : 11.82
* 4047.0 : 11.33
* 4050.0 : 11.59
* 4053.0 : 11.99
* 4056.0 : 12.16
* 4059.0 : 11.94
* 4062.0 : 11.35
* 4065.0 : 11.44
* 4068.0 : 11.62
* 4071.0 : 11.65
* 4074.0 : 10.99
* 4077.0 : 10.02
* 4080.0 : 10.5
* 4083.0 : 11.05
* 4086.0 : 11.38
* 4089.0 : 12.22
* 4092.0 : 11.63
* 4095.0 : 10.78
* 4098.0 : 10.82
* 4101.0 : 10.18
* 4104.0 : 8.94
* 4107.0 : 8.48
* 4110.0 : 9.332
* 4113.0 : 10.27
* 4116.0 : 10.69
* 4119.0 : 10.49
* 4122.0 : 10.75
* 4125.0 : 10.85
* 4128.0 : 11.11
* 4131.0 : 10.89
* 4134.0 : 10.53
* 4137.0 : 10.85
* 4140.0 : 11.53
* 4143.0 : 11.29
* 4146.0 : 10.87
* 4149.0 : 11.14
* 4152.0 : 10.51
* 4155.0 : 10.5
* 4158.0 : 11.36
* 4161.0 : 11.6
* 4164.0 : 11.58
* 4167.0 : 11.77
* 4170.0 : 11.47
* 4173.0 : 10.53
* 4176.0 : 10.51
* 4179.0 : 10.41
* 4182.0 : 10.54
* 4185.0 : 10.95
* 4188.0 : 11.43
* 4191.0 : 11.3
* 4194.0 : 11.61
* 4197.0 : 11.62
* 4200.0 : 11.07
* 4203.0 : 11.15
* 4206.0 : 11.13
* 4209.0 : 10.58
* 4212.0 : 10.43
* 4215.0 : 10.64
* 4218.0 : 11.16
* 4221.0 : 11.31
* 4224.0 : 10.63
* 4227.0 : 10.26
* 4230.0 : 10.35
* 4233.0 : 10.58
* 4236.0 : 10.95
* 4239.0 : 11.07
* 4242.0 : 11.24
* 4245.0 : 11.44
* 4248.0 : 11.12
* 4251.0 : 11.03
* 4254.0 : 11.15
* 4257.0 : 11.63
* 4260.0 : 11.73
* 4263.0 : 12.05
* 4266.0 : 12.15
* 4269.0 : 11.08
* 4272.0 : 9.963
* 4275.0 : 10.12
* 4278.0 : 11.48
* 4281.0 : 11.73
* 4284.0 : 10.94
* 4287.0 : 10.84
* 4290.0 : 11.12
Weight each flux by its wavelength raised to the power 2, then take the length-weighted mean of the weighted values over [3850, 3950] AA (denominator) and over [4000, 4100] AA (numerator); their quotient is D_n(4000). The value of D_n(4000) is 1.31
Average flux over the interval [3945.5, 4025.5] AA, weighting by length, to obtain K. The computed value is 9.89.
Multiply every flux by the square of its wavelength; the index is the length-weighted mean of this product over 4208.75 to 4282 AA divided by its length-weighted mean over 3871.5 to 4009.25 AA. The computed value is 1.38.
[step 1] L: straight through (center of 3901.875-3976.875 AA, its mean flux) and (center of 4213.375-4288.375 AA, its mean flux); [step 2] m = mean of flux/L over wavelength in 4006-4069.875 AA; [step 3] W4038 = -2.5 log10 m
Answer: -0.204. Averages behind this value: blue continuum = 8.9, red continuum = 11.1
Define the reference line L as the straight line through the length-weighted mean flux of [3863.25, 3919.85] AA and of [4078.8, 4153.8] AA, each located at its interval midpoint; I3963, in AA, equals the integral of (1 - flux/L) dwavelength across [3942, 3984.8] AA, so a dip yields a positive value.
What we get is 4.8 AA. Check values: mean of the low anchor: 9.55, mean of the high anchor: 10.7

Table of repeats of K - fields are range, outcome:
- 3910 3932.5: 9.67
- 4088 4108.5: 10.4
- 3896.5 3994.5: 9.17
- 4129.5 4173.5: 11.1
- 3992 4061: 11.4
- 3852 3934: 9.4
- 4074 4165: 10.7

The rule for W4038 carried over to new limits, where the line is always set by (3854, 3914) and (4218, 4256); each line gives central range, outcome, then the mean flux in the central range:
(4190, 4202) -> -0.06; 11.4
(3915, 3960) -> 0.05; 9.22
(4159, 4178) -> -0.06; 11.2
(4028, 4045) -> -0.13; 11.4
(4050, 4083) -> -0.11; 11.4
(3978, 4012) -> -0.07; 10.6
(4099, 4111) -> 0.12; 9.29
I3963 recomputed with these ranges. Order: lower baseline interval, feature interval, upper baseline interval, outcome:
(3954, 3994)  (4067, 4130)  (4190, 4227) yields -4.6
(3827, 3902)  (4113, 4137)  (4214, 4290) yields -0.9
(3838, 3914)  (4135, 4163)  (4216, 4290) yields -1.3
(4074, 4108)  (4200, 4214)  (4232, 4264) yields 0.3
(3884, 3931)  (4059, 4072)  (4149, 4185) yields -1.5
